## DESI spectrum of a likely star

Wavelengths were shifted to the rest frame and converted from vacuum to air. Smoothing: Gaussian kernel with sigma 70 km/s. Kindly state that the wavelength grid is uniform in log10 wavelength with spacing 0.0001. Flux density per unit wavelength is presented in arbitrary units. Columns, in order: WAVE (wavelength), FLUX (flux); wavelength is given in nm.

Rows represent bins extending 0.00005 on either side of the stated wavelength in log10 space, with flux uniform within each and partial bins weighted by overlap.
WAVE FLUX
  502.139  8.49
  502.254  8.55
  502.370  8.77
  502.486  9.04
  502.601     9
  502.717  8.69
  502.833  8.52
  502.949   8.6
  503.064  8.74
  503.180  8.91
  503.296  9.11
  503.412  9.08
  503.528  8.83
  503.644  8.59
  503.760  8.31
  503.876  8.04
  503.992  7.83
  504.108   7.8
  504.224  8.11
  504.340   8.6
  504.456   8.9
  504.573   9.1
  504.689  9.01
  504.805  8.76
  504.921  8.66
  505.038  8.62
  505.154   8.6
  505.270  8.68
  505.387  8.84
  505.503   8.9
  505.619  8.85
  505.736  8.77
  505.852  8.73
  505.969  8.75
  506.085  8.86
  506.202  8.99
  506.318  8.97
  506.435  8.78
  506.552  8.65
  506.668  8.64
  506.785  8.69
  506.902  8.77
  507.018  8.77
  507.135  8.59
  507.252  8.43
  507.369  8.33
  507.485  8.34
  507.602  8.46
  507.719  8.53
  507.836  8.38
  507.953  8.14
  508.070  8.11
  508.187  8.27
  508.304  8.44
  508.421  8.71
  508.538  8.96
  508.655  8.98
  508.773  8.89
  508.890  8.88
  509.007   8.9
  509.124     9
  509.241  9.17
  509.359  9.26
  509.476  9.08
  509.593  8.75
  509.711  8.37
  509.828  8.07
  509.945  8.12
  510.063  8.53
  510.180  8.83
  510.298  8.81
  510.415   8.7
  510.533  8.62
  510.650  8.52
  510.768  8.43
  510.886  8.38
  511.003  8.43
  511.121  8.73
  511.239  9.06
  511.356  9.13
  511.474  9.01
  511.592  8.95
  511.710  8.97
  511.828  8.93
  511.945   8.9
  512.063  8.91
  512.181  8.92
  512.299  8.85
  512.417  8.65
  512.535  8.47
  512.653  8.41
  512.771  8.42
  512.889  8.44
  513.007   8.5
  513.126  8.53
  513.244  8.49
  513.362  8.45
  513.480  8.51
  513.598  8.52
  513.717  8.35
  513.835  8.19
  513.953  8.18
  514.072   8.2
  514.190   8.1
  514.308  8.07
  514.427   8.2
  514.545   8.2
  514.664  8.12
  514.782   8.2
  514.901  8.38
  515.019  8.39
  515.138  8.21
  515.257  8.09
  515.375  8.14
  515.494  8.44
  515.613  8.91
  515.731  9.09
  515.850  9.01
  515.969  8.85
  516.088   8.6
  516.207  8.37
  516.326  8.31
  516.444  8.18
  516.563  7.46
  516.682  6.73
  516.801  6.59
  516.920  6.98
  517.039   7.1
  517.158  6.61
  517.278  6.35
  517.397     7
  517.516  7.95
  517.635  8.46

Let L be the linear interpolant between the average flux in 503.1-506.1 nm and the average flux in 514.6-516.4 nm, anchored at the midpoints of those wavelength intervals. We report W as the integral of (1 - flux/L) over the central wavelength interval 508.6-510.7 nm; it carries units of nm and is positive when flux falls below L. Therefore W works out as -0.043 nm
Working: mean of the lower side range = 8.66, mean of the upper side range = 8.47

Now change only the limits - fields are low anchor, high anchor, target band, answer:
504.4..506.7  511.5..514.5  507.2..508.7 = 0.04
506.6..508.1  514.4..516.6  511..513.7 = -0.09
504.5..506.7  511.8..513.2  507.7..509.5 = 0.00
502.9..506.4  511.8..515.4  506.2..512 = -0.09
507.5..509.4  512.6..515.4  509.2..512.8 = -0.09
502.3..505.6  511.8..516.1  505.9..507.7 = -0.01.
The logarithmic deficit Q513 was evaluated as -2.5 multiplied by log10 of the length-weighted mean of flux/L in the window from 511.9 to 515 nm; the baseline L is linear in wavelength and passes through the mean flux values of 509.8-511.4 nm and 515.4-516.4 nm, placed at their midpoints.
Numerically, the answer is 0.03 mag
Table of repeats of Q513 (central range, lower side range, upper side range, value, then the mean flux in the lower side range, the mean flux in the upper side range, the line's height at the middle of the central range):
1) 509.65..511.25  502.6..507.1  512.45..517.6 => -0.02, 8.69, 8.1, 8.37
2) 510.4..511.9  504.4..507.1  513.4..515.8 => -0.03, 8.79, 8.33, 8.51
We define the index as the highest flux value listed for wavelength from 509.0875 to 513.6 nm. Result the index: 9.26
